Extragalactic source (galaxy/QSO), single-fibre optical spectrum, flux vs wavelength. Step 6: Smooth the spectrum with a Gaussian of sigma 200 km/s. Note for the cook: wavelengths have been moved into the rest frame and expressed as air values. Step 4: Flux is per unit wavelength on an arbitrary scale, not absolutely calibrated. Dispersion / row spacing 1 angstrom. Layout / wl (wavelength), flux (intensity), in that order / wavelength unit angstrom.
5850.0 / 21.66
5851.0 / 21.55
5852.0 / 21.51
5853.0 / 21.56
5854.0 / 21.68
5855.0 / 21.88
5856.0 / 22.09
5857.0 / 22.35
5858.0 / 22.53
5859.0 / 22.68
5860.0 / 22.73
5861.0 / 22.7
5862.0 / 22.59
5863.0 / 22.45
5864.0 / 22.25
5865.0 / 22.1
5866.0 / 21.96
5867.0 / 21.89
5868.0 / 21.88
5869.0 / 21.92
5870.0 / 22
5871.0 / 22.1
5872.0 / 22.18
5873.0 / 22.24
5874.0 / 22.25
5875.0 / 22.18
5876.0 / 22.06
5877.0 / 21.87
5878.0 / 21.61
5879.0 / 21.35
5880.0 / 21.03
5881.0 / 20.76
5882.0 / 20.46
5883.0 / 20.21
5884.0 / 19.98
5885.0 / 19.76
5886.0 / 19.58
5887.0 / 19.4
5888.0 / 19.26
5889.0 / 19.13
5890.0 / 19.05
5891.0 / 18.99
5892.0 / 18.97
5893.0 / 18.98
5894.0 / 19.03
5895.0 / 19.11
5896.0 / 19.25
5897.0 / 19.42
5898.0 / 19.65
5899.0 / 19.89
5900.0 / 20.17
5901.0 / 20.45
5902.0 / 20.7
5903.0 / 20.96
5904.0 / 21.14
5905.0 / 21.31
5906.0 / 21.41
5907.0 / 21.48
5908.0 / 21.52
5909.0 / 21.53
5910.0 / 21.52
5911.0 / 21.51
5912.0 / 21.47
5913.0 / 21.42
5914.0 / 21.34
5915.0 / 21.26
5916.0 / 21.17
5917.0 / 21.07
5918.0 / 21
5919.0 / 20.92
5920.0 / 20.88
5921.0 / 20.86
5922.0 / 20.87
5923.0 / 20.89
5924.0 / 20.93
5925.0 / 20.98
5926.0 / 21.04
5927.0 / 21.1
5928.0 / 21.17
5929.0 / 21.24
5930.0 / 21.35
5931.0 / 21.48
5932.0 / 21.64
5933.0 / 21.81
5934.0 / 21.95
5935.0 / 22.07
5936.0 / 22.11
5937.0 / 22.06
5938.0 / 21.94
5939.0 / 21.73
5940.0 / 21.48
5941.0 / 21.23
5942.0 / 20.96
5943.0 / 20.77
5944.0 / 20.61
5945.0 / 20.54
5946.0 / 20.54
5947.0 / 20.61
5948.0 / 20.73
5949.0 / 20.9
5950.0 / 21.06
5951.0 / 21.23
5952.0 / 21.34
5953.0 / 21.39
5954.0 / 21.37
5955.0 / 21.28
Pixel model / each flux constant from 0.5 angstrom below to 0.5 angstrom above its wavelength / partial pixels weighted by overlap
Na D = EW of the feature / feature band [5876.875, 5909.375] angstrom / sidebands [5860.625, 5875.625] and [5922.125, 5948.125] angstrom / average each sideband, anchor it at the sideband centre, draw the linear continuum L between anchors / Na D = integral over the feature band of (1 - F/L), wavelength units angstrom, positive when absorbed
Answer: 2.43 angstrom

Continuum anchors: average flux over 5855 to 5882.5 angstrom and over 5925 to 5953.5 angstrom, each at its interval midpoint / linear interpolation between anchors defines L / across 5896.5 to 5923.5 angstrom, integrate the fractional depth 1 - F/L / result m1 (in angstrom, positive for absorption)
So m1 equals 0.8 angstrom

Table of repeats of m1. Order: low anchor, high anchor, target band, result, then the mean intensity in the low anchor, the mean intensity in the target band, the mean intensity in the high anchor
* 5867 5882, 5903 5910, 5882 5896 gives 1.4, 21.8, 19.4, 21.4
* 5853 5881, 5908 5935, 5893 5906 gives 0.9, 22.1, 20.1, 21.3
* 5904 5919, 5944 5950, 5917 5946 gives -0.4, 21.3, 21.3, 20.7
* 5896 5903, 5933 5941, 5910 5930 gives -0.1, 20.1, 21.1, 21.9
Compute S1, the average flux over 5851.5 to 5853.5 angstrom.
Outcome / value 21.5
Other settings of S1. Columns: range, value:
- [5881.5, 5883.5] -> 20.3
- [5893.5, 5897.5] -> 19.2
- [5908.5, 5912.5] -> 21.5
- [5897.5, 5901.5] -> 20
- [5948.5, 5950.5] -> 21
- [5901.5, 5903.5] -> 20.8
